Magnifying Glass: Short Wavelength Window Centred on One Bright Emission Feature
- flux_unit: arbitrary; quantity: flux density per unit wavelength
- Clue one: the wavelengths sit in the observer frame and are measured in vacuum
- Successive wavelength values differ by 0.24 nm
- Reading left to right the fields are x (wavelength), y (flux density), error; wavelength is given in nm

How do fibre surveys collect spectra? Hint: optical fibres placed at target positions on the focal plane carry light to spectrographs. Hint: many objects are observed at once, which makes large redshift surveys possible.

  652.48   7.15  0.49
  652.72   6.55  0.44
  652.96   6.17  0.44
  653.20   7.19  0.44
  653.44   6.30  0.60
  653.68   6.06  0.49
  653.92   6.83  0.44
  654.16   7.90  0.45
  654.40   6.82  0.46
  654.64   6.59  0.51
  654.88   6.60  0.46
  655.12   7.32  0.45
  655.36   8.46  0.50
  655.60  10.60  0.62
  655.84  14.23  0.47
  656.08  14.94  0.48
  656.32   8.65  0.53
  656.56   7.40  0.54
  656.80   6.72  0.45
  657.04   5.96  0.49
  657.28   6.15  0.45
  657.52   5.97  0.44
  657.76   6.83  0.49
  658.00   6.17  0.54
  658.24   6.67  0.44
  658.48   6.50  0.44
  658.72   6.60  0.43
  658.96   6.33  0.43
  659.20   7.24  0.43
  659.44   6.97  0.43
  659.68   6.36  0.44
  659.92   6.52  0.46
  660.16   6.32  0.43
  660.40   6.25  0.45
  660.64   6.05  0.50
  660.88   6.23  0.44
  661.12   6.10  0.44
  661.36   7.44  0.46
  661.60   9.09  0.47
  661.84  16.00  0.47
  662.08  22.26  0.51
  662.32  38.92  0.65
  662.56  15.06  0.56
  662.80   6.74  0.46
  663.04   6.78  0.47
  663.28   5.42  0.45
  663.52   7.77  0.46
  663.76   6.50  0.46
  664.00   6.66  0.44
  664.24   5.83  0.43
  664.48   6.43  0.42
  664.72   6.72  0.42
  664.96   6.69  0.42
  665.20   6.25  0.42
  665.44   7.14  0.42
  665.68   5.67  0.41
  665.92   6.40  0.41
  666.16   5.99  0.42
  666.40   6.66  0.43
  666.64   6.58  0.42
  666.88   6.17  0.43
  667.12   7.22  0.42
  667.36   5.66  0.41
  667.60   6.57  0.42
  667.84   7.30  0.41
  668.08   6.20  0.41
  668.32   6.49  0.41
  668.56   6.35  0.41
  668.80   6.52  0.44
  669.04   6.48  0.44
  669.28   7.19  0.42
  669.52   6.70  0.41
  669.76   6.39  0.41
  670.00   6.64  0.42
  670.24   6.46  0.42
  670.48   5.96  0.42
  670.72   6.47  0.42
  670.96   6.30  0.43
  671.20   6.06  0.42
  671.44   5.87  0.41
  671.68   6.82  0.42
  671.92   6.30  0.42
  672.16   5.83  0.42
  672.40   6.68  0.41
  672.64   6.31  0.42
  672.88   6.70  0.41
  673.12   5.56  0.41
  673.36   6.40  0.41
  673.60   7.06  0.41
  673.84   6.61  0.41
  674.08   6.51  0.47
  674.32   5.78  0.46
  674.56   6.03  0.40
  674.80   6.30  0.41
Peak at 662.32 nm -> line [O III]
